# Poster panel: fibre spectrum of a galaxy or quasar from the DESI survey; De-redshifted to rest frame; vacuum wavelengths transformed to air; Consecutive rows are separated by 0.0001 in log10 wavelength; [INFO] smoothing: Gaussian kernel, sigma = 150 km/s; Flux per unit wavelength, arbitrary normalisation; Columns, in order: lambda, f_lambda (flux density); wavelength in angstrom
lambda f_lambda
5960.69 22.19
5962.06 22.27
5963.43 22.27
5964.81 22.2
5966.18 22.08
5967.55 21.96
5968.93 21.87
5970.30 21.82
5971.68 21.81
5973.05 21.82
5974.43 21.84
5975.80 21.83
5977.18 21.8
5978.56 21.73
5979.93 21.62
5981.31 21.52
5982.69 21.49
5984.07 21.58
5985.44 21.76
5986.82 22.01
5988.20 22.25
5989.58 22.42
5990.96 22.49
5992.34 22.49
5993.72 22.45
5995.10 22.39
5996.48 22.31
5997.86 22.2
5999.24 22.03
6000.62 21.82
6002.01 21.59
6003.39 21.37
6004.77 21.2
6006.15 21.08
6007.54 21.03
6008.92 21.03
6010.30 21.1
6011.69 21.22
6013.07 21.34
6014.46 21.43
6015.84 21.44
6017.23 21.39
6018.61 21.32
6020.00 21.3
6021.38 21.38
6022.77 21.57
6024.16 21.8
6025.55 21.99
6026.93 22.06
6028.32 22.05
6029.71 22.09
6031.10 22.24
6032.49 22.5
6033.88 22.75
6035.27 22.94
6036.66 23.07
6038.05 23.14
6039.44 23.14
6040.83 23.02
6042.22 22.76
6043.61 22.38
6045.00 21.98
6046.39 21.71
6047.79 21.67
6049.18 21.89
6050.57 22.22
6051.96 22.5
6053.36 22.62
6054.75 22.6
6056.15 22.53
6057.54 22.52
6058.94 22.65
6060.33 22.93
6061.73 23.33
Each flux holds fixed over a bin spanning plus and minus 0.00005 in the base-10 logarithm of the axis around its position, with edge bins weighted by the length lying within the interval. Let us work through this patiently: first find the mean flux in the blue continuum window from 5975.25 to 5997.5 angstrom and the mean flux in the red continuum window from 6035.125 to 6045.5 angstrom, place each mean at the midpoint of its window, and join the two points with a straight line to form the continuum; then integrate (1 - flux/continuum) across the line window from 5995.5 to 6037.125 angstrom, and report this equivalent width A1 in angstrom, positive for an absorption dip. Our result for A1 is 1.3 angstrom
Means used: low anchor 22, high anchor 22.8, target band 21.8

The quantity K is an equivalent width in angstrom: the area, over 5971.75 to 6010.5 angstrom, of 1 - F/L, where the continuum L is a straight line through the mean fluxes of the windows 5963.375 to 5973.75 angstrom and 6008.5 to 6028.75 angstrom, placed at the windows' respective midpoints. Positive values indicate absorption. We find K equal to -0.1 angstrom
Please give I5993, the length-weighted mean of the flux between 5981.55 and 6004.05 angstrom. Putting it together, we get 22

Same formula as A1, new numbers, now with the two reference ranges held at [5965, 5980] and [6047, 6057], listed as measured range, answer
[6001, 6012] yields 0.4 angstrom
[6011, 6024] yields 0.4 angstrom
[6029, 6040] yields -0.3 angstrom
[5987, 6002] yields -0.2 angstrom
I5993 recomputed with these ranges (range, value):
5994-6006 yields 21.9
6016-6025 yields 21.5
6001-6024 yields 21.3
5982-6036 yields 21.8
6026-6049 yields 22.5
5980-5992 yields 21.9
